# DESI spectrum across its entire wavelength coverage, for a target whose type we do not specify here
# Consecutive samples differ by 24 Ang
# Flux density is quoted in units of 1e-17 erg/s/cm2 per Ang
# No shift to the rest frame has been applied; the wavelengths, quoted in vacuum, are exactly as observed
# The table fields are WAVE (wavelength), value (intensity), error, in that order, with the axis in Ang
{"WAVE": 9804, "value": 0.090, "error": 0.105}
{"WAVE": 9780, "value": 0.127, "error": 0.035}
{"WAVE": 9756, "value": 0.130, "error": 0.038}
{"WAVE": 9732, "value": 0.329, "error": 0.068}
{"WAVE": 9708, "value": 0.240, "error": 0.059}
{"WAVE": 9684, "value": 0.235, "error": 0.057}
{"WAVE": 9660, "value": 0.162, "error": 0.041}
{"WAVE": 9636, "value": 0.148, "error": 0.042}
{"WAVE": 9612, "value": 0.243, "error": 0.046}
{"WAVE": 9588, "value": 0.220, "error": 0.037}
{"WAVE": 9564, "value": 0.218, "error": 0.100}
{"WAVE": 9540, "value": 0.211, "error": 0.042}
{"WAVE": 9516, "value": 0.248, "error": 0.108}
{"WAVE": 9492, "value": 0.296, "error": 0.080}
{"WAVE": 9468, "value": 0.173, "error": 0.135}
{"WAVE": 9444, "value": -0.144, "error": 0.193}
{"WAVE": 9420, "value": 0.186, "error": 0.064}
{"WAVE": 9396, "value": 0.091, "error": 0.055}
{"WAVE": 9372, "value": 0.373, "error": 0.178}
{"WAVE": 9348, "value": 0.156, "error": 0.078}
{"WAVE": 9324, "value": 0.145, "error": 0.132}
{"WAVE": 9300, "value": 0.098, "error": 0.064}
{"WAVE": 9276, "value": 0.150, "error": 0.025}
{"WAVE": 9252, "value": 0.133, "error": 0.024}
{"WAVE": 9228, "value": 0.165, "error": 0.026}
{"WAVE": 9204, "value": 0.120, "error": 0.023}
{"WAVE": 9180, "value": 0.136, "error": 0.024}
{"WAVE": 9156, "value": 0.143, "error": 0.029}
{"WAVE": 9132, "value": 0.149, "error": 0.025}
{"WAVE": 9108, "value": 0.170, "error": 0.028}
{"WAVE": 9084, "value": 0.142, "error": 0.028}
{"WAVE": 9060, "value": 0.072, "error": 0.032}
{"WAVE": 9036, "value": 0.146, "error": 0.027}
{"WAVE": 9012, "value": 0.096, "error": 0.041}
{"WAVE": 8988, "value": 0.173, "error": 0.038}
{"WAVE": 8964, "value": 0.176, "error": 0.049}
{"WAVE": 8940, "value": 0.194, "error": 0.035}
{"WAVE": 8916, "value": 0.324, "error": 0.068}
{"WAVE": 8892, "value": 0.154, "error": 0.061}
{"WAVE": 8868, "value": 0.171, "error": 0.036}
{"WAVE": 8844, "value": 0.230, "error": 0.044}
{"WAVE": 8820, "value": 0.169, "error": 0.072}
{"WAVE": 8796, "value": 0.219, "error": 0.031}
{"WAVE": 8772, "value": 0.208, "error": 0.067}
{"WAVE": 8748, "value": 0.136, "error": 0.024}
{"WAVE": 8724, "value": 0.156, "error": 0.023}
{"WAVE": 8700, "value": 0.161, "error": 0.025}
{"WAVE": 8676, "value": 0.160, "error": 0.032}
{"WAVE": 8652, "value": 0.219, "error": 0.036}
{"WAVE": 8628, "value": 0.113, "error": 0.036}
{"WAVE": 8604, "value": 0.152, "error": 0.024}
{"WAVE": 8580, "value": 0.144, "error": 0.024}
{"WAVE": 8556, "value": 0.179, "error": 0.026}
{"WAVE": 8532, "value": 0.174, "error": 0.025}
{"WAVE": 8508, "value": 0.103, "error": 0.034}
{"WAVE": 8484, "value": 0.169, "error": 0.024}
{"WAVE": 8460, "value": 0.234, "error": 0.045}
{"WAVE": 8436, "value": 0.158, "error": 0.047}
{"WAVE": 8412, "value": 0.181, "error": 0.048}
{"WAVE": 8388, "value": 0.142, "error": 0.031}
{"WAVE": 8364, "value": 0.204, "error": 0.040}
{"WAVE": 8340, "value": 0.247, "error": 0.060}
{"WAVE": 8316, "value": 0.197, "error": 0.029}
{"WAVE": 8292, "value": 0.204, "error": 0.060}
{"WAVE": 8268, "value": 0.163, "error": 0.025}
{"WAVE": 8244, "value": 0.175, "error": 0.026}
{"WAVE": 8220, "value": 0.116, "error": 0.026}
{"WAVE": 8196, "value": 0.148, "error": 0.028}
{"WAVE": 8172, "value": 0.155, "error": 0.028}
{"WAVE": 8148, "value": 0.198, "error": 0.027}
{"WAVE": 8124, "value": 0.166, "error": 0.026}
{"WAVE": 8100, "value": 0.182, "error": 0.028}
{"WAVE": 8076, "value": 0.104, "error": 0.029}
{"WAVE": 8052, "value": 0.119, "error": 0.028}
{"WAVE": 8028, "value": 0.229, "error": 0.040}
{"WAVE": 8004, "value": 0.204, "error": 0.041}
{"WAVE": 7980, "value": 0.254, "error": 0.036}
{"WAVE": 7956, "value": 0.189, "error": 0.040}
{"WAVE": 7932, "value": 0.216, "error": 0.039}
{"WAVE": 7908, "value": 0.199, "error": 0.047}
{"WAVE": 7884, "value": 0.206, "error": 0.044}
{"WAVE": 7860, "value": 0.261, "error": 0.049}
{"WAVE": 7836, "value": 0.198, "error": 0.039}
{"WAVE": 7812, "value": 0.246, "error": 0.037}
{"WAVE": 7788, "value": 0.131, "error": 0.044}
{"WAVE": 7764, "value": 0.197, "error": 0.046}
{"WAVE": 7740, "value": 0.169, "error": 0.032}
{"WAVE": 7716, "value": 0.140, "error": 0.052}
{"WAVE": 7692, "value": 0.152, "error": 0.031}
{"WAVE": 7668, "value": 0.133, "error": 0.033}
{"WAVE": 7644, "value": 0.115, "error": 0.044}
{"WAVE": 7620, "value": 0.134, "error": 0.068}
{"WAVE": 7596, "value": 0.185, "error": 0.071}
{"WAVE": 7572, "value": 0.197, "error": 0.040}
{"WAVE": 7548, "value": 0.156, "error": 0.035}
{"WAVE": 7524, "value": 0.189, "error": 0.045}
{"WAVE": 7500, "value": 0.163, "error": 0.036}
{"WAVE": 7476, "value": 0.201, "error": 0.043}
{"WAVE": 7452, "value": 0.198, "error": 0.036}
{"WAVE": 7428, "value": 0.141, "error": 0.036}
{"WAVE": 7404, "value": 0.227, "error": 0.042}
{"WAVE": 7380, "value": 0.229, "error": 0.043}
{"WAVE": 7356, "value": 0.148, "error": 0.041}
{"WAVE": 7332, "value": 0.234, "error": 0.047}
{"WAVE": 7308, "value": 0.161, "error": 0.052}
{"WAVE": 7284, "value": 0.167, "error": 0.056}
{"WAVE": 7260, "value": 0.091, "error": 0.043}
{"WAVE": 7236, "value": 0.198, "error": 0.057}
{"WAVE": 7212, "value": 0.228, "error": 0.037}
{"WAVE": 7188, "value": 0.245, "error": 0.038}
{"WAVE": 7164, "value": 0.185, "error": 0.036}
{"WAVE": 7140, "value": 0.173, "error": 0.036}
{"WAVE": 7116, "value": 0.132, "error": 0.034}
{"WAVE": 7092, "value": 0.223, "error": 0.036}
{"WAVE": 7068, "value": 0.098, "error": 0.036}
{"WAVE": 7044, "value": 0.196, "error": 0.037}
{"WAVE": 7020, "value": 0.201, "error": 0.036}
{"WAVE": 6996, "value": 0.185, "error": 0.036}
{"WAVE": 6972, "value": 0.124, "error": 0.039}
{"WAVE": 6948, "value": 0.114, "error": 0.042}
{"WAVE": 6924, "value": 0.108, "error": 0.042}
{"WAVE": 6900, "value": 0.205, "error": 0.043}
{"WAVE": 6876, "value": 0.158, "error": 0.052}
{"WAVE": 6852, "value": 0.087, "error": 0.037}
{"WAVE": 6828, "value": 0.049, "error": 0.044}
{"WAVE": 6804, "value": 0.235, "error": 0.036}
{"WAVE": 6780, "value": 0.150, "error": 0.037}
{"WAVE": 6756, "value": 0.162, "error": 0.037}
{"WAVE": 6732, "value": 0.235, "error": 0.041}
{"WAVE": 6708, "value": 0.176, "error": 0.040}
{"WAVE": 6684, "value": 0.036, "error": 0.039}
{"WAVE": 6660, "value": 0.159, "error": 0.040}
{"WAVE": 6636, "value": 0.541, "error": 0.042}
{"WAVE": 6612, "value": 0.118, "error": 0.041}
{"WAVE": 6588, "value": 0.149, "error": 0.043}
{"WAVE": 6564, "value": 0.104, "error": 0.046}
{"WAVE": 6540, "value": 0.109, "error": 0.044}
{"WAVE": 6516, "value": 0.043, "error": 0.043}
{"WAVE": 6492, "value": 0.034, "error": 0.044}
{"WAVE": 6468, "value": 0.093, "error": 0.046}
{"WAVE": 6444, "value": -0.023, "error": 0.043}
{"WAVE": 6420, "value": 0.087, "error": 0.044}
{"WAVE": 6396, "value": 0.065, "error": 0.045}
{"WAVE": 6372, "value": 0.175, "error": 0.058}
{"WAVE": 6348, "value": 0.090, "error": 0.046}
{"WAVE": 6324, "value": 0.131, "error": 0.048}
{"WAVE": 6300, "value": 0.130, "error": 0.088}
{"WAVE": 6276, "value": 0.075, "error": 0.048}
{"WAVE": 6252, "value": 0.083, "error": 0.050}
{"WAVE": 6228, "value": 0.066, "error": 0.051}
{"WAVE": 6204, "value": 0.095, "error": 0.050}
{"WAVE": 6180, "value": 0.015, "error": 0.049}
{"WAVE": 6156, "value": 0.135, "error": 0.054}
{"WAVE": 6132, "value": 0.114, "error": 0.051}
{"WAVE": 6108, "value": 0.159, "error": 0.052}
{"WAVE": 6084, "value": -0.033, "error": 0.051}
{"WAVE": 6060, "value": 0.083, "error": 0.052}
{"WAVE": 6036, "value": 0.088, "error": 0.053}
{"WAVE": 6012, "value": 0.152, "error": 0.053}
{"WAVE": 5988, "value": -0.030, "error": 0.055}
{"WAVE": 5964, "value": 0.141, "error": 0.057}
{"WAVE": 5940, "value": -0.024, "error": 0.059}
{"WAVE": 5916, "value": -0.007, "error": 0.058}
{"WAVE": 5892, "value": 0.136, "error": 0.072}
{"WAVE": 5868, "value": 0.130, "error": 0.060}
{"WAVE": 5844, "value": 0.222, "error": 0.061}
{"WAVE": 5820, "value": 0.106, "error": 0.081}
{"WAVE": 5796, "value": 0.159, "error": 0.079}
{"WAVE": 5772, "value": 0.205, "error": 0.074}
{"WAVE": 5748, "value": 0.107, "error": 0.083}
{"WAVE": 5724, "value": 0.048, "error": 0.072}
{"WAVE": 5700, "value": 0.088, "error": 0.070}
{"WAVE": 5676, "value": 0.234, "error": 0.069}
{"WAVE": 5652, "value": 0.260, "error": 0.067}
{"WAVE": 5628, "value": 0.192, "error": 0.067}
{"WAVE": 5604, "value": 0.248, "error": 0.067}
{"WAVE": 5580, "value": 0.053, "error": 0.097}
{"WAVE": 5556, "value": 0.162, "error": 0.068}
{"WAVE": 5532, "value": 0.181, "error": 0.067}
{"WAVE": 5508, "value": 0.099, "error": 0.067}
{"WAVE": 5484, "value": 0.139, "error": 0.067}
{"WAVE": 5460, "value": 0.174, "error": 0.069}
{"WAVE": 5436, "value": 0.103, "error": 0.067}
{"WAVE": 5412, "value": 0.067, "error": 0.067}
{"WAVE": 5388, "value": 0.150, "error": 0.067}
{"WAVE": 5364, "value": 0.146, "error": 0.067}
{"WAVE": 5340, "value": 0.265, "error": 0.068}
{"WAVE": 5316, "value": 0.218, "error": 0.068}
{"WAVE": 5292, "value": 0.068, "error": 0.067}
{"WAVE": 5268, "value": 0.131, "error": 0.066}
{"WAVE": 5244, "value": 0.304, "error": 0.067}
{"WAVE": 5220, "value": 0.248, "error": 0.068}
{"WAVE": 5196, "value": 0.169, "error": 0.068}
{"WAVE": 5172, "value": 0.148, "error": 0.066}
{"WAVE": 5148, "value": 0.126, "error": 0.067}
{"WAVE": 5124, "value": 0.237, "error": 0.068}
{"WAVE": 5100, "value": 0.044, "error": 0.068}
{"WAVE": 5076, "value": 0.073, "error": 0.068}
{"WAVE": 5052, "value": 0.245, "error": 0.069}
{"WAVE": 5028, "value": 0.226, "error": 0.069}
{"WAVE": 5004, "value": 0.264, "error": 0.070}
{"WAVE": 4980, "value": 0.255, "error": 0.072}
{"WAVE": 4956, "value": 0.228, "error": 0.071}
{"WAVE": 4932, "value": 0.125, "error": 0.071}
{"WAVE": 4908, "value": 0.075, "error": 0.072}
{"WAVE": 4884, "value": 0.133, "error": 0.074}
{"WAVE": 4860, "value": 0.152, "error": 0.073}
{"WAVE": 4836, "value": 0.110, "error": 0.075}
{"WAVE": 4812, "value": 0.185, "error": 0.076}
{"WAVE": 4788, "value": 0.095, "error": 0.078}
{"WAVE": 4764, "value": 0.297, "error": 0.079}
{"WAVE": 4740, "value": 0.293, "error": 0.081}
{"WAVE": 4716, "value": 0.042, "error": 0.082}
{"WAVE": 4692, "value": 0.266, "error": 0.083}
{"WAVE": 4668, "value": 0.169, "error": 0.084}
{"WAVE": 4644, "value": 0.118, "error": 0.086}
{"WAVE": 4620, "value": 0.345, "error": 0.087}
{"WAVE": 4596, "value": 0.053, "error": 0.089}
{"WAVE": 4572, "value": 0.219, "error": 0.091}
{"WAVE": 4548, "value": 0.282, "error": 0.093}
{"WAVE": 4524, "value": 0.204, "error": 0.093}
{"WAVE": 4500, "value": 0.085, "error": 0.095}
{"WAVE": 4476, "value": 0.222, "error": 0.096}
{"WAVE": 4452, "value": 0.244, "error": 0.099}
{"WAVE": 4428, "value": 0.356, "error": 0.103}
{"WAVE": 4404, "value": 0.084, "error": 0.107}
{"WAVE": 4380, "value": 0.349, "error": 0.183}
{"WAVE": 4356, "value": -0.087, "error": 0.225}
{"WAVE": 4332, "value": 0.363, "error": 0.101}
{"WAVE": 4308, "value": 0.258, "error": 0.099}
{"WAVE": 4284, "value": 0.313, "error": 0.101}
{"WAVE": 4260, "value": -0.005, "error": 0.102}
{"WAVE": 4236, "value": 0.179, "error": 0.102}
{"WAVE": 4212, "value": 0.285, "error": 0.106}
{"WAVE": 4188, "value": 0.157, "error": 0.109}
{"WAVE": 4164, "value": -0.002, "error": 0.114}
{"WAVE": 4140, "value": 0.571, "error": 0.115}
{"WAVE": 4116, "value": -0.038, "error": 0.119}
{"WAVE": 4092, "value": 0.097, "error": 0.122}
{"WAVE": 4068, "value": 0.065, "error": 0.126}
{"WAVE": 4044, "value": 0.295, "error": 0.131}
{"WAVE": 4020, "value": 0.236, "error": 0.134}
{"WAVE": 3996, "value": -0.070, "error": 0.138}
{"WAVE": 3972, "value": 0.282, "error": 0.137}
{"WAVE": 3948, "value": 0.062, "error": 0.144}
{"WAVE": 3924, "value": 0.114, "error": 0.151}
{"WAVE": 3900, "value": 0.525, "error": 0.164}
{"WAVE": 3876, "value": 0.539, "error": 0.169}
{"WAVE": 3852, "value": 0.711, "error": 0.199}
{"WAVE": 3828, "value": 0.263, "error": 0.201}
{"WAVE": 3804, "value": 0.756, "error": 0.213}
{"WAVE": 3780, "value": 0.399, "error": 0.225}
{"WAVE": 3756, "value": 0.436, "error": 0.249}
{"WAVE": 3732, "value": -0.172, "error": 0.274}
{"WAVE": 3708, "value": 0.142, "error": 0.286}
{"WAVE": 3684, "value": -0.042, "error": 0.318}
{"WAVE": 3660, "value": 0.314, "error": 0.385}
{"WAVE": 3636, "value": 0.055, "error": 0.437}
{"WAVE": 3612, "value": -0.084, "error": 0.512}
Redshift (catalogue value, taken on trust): 0.78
